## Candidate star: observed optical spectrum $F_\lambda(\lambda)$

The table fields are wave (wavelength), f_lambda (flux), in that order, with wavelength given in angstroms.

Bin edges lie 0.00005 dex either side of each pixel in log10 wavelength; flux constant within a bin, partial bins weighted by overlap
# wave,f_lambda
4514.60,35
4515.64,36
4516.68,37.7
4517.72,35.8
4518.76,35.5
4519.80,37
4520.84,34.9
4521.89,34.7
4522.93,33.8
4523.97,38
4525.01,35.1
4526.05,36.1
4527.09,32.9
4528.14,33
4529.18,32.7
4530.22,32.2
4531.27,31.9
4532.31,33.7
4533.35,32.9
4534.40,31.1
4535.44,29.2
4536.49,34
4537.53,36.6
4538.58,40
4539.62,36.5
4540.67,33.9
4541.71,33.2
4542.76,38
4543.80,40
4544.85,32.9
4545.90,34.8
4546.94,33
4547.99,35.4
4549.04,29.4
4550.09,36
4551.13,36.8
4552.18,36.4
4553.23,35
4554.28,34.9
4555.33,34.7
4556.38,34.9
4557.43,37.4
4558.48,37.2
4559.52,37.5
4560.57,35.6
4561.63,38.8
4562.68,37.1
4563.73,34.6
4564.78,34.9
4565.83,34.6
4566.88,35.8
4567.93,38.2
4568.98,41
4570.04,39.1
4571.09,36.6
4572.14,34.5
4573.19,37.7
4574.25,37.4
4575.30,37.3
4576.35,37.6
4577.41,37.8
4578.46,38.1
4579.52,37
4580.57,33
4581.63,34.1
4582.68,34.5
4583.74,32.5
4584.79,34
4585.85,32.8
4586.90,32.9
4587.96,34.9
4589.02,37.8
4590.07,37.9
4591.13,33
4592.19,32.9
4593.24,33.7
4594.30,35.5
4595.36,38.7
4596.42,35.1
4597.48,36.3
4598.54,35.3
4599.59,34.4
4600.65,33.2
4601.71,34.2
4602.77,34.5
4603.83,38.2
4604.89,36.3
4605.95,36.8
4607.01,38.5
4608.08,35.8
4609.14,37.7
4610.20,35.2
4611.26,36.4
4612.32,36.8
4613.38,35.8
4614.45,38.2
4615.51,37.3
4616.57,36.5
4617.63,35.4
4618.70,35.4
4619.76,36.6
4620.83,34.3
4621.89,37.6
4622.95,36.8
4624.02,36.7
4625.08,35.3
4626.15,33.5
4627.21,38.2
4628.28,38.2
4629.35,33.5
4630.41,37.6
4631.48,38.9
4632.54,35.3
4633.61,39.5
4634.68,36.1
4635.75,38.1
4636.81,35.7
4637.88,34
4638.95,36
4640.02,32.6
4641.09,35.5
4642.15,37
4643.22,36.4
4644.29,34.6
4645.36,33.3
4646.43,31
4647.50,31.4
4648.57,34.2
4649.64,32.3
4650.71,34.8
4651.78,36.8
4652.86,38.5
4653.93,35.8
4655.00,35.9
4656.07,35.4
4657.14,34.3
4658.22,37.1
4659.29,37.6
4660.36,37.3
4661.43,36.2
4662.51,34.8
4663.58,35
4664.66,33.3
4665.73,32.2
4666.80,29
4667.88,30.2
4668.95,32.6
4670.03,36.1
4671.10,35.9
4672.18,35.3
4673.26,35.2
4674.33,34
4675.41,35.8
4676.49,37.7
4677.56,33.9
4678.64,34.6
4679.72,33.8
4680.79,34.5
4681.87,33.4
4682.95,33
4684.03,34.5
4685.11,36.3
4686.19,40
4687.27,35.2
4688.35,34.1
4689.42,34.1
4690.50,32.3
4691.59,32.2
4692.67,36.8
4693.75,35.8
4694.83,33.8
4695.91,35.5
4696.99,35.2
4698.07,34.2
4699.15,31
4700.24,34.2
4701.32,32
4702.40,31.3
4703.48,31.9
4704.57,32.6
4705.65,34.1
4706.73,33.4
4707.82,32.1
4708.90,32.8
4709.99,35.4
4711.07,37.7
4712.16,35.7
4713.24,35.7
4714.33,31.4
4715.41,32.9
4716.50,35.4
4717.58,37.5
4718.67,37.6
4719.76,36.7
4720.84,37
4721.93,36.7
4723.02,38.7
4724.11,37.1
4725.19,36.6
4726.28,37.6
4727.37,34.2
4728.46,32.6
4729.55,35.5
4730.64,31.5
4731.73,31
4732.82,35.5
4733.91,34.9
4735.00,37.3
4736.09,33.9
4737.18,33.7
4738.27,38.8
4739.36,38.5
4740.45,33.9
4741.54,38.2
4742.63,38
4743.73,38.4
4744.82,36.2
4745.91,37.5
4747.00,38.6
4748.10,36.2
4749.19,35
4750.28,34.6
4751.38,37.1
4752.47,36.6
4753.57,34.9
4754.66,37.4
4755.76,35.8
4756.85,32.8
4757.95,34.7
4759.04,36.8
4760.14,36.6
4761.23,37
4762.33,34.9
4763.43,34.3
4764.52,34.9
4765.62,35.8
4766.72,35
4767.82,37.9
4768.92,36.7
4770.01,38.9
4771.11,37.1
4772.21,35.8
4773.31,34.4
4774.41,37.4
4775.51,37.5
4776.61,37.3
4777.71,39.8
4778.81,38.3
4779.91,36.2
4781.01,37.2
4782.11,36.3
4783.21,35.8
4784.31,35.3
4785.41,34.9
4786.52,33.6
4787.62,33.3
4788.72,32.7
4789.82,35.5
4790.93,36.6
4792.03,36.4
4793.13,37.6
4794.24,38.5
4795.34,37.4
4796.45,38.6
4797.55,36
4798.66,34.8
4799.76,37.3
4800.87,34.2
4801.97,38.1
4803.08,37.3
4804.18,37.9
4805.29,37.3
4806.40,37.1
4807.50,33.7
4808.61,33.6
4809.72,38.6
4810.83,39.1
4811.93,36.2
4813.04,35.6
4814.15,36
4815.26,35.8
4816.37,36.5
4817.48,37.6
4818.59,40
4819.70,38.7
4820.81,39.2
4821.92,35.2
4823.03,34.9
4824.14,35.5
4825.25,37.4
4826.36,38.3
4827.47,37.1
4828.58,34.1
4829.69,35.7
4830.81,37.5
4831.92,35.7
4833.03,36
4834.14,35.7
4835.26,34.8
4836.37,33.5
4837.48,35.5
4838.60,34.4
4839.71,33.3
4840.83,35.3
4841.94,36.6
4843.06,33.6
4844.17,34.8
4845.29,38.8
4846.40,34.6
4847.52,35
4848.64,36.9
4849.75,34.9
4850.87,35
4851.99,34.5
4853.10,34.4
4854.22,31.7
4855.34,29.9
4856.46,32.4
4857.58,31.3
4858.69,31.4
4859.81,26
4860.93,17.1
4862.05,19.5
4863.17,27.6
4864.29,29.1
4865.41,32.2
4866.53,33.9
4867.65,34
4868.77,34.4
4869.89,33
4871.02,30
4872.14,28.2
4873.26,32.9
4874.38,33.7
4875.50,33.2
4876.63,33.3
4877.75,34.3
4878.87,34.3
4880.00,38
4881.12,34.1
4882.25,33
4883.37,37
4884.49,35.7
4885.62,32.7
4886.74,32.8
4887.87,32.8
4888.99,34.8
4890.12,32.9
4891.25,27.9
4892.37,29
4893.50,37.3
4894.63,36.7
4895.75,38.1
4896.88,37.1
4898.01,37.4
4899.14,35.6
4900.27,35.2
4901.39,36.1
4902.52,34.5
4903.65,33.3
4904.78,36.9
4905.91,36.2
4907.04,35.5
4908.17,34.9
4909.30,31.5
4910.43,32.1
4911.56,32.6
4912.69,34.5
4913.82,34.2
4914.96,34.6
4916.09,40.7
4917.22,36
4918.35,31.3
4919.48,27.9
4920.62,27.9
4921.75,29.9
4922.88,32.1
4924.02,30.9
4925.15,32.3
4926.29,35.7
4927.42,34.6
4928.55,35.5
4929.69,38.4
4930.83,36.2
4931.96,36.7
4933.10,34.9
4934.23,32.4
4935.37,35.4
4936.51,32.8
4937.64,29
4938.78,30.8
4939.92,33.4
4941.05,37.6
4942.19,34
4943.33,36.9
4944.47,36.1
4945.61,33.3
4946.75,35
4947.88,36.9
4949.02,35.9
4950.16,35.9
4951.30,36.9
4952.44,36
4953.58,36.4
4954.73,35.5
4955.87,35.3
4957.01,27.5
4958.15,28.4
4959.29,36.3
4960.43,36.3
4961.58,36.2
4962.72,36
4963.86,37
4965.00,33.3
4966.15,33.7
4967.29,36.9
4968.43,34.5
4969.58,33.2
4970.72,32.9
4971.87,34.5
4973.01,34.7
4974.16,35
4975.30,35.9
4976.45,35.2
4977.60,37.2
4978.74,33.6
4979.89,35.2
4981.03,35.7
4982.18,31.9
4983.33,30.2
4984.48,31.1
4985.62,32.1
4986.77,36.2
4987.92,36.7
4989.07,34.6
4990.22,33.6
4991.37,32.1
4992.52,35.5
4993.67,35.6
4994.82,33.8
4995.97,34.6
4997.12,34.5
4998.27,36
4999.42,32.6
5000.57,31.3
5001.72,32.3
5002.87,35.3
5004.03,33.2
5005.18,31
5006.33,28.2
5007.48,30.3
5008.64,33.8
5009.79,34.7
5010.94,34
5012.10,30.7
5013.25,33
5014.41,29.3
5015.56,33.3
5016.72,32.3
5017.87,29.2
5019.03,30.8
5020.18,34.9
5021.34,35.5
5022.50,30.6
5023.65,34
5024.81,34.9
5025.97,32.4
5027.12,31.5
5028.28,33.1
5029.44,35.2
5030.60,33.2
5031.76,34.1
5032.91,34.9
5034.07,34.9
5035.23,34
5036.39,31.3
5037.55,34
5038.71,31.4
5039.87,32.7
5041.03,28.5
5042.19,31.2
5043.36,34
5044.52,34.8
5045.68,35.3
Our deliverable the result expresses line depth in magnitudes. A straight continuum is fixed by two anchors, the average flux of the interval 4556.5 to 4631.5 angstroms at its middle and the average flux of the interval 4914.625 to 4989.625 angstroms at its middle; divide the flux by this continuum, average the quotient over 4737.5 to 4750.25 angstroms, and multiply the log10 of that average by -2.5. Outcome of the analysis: -0.05 mag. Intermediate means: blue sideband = 36.1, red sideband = 34.3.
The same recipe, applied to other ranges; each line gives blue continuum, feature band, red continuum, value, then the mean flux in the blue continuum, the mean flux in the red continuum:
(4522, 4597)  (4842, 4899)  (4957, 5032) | 0.04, 35.3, 33.6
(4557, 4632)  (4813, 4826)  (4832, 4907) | -0.09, 36.1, 33.5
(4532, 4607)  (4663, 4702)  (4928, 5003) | 0.03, 35.5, 34.5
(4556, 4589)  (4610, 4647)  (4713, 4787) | 0.00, 36.1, 36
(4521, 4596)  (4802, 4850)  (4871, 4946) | -0.06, 35.3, 34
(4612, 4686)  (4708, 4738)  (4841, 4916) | -0.02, 35.3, 33.4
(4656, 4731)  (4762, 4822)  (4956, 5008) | -0.07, 34.7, 33.8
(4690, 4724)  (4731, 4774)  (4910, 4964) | -0.05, 34.5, 34.2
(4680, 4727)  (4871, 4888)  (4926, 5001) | 0.03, 34.8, 34.5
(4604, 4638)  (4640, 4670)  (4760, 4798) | 0.06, 36.5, 36.3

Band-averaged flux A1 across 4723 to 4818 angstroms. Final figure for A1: 36.2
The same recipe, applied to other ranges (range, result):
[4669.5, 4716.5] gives 34.4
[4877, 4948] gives 34.2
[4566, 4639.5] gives 36.1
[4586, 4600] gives 35.2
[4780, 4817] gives 36.2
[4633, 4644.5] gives 36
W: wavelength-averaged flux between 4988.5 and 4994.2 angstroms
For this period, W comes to 34.3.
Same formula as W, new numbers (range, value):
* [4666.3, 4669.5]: 30.6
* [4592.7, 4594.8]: 34.7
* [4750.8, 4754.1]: 36.1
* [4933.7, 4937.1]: 33.5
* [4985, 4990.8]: 34.6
